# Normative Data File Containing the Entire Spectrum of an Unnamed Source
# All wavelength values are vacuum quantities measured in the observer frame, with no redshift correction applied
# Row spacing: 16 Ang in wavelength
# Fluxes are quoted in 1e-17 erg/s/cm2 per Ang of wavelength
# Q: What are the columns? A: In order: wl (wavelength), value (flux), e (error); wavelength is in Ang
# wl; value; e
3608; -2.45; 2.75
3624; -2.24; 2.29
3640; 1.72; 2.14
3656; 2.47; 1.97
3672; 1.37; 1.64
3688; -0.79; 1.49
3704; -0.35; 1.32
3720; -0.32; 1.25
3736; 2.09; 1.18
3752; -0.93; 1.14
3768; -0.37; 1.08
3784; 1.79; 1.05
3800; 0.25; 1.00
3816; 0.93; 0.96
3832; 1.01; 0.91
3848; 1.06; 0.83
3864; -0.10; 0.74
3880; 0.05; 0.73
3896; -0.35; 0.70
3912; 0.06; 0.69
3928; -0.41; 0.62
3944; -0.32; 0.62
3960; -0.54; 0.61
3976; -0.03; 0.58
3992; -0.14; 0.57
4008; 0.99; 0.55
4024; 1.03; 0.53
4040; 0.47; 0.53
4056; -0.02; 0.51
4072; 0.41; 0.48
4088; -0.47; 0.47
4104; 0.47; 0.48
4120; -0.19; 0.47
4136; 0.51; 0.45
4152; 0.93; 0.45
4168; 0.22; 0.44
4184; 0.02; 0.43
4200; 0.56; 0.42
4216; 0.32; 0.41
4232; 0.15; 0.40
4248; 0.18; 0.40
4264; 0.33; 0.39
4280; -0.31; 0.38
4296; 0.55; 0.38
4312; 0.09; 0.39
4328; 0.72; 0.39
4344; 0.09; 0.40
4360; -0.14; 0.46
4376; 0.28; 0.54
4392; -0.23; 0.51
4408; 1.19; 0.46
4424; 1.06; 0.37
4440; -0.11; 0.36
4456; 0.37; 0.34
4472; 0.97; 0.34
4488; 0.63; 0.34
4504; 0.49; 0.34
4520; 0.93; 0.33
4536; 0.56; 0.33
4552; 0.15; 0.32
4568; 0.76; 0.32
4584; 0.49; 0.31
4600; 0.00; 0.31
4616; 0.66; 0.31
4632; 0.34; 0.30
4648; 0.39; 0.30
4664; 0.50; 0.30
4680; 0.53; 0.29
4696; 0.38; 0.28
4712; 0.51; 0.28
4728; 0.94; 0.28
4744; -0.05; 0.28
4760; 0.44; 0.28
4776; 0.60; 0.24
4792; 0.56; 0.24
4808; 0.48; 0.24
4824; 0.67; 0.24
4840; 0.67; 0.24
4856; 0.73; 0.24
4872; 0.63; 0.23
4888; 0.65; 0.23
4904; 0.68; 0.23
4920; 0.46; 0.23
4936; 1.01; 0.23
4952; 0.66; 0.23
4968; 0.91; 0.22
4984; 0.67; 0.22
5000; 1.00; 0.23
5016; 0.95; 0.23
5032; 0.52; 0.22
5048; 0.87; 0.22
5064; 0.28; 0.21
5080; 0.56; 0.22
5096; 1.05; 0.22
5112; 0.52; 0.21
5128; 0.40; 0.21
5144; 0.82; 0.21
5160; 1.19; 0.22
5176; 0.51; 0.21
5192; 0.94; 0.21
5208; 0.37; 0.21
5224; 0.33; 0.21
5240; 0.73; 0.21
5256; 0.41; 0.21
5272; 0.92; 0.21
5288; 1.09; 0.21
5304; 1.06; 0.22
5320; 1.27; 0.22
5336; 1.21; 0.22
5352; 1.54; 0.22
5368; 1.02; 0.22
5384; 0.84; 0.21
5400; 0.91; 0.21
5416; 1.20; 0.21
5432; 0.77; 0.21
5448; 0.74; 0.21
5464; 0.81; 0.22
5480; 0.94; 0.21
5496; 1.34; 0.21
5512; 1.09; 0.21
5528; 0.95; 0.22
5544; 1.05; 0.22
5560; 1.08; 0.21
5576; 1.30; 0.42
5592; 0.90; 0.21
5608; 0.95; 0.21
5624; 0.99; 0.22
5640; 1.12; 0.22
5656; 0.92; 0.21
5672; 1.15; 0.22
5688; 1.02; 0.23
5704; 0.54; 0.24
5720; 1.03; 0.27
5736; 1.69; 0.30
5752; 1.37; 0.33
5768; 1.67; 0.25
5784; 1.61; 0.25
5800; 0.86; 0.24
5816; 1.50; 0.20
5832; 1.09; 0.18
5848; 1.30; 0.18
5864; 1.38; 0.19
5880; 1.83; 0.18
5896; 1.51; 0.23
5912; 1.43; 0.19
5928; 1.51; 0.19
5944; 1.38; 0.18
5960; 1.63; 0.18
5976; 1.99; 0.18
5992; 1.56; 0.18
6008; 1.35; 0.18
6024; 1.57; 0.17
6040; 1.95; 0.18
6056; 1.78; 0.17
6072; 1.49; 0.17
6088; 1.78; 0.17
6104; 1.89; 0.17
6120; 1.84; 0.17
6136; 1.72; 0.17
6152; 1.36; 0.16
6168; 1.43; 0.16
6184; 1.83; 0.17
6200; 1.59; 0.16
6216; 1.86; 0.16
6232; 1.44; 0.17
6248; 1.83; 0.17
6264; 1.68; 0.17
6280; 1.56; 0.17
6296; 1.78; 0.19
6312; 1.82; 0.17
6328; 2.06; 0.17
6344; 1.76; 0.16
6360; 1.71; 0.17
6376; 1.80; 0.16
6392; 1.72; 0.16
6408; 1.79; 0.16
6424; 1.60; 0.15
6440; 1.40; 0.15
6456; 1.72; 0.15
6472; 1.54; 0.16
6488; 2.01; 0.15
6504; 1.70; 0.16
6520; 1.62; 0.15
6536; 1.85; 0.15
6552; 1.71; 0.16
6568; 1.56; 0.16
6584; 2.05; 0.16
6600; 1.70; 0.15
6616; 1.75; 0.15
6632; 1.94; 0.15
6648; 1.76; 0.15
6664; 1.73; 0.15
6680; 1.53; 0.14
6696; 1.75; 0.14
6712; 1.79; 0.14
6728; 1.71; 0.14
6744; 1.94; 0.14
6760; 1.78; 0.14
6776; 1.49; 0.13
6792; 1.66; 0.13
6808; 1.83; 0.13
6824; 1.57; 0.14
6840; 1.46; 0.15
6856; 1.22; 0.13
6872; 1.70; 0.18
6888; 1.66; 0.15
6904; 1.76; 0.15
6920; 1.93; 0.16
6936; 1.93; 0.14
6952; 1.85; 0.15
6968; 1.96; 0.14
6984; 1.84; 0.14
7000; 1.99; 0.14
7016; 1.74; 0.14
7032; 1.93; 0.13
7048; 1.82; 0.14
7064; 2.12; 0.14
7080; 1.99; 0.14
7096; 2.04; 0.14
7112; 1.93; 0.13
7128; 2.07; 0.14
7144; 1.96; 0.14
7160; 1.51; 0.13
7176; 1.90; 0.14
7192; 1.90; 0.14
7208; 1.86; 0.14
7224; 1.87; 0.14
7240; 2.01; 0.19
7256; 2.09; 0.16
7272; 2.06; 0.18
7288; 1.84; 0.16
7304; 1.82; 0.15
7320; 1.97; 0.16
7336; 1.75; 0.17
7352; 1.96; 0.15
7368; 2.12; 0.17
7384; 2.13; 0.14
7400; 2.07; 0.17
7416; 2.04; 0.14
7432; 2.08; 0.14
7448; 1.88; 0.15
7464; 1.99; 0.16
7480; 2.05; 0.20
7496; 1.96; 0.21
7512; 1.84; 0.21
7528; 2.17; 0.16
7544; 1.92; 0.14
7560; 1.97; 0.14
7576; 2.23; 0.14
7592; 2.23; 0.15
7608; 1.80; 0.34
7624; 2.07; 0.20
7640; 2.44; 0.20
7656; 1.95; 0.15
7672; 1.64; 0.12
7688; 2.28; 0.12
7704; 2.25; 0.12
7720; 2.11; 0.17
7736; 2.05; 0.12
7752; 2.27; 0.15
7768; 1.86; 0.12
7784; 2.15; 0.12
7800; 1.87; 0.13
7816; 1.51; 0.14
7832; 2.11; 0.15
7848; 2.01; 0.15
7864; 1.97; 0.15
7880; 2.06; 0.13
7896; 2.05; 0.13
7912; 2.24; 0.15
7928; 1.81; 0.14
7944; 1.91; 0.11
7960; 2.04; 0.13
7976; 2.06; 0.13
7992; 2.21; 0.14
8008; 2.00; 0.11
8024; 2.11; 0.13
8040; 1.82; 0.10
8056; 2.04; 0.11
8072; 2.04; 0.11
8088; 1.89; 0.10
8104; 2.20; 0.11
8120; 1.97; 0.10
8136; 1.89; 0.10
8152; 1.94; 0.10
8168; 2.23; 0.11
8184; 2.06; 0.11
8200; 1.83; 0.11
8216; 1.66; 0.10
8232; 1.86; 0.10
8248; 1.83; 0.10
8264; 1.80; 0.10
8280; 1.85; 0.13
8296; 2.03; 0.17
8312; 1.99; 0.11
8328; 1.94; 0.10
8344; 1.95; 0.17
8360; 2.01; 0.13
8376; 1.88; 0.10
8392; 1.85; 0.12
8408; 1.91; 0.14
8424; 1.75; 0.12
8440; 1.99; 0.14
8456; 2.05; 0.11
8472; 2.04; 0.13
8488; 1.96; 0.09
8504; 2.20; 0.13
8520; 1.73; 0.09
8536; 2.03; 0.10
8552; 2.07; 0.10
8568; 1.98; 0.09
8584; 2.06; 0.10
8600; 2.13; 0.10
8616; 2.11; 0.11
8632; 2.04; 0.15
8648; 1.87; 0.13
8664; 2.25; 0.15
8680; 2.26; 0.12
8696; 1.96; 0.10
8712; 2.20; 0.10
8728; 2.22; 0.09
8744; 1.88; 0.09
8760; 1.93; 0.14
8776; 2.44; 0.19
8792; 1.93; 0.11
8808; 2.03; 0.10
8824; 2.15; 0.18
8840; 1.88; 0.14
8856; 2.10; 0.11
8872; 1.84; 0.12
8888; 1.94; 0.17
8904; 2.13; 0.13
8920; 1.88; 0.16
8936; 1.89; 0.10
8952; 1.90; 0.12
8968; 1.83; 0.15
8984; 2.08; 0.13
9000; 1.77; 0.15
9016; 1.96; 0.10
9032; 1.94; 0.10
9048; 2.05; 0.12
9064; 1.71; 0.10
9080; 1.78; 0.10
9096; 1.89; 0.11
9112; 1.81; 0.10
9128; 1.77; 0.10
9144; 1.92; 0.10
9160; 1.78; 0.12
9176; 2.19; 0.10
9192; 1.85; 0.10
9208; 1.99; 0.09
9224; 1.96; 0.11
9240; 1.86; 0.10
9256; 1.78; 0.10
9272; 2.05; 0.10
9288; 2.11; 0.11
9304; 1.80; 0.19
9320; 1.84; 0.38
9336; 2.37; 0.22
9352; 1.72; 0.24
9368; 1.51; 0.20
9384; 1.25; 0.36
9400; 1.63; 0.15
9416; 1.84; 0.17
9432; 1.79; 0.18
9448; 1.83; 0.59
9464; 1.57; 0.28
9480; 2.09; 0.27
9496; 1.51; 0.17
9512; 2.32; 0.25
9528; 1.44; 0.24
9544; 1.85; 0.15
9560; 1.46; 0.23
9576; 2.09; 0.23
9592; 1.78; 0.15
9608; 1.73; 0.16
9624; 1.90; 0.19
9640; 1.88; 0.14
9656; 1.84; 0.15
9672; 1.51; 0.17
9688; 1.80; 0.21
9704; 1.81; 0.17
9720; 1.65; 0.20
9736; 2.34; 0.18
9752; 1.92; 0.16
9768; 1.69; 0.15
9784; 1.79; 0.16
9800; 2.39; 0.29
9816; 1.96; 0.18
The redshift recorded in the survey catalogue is 0.325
